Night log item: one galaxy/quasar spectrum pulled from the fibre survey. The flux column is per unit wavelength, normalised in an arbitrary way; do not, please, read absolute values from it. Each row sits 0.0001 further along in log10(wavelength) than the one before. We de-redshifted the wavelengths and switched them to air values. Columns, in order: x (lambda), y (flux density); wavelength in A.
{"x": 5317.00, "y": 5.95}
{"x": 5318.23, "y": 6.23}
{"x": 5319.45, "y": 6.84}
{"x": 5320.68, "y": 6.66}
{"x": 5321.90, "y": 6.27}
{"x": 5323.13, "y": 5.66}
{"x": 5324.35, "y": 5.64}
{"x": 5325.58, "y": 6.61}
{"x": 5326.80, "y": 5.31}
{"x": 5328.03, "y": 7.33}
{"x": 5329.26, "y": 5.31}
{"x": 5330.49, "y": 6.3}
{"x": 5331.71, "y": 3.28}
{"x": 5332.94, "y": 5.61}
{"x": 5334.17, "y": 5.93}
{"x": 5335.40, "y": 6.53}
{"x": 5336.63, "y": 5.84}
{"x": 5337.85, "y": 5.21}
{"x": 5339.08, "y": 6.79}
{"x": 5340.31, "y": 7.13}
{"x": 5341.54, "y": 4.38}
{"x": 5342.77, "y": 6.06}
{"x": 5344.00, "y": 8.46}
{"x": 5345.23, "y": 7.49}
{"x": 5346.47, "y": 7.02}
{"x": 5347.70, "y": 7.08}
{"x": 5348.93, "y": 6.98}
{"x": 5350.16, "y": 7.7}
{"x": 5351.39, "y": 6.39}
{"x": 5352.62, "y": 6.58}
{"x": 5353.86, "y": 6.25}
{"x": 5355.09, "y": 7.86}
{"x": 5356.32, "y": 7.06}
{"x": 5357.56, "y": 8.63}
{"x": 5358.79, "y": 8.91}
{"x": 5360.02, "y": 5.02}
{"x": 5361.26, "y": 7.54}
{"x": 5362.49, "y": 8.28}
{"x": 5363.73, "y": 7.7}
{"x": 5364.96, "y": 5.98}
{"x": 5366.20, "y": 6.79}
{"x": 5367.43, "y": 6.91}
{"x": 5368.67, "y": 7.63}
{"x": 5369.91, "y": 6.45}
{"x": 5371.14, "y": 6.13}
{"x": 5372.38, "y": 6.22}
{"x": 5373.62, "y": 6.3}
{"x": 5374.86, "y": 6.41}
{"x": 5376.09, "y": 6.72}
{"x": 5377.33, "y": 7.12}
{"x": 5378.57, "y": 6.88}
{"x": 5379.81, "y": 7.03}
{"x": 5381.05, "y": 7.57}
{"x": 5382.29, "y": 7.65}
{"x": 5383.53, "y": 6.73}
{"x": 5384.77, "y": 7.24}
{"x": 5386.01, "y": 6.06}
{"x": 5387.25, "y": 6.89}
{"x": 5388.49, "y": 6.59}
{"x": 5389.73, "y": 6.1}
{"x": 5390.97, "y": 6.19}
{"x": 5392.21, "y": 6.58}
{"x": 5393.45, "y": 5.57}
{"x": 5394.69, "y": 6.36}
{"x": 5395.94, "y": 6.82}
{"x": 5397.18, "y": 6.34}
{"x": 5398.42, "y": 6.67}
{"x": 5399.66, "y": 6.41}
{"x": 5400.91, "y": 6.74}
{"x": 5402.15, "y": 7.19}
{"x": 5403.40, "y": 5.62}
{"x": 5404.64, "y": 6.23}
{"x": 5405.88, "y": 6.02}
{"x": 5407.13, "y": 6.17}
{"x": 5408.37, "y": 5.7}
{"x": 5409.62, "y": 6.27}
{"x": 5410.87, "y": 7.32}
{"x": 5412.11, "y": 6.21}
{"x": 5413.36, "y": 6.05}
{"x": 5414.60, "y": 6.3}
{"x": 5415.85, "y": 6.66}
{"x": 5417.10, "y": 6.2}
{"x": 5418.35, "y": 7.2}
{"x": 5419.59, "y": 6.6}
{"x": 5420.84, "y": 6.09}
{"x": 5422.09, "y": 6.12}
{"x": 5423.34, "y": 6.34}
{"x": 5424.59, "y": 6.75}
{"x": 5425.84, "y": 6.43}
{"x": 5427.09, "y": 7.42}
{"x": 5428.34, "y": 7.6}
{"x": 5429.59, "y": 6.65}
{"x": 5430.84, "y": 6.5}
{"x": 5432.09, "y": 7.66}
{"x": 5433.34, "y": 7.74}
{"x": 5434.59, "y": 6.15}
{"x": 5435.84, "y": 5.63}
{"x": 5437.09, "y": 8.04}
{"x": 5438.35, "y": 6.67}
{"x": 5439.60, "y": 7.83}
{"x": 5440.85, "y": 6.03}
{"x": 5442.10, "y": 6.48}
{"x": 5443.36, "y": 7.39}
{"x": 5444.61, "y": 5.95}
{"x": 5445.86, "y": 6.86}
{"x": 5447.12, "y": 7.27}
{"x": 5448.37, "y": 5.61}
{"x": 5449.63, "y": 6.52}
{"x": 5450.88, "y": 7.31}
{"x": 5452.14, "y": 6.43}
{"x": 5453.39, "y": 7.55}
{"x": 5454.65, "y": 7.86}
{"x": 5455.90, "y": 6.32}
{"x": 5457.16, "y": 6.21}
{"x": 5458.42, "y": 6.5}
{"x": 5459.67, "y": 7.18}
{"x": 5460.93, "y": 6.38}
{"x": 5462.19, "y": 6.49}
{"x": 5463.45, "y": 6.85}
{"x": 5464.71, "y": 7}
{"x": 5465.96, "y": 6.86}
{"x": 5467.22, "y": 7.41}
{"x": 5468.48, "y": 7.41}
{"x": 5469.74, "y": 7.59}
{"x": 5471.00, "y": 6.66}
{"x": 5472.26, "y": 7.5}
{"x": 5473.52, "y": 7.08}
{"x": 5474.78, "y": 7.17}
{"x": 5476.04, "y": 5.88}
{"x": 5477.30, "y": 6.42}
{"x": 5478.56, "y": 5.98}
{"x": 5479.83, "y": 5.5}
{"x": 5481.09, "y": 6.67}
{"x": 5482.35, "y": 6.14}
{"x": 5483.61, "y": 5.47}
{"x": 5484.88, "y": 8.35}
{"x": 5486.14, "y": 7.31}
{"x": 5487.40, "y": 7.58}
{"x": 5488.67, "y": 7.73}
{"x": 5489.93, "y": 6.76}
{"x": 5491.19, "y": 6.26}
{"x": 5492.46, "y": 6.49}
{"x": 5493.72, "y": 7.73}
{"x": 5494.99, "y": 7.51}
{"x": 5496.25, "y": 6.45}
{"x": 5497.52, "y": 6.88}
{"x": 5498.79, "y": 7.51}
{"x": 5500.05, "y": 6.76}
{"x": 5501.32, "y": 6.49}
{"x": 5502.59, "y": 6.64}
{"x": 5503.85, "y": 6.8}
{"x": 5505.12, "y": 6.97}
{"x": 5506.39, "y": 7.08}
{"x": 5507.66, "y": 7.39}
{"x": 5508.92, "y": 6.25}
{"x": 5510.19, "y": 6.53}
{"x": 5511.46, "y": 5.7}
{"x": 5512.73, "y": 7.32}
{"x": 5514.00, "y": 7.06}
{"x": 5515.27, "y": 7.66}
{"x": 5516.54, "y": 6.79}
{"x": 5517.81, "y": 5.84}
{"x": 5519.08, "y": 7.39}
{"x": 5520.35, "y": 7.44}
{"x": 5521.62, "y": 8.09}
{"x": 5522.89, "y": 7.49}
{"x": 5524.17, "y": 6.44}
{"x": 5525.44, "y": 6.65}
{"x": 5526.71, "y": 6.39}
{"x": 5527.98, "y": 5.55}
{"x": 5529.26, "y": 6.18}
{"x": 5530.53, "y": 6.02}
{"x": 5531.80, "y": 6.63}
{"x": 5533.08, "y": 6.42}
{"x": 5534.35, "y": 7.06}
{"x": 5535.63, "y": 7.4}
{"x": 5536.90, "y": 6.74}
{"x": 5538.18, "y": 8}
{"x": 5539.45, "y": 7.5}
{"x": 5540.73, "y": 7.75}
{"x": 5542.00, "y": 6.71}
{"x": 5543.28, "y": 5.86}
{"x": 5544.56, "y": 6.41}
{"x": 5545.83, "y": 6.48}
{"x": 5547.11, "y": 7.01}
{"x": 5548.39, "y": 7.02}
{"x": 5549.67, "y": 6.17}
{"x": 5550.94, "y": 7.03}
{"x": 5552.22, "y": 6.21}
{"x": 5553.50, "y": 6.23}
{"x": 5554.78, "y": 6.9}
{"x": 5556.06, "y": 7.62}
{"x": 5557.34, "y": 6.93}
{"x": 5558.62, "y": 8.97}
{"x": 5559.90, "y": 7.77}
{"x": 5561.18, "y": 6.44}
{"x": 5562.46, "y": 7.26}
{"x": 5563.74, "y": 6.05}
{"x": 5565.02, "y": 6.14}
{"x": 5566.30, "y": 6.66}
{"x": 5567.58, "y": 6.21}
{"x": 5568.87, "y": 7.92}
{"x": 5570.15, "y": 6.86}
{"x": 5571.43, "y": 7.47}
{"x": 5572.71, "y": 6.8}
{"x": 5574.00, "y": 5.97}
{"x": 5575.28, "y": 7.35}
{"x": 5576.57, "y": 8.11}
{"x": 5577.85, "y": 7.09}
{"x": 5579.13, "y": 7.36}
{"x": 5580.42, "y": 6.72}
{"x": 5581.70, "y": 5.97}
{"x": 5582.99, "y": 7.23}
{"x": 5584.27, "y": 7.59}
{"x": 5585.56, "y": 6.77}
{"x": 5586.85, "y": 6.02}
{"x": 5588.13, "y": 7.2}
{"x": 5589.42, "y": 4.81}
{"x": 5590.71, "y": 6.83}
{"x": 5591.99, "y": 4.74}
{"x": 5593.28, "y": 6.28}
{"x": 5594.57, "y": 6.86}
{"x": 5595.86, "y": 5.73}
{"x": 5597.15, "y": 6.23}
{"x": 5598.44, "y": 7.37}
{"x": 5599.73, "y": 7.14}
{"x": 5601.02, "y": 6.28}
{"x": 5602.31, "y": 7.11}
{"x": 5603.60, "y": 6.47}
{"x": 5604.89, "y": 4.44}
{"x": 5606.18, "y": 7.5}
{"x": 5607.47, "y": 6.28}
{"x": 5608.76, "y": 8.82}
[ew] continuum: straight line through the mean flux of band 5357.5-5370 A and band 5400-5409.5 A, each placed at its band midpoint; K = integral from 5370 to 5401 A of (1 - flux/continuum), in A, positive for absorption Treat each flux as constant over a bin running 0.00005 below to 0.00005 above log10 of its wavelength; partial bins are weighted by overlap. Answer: 0.4 A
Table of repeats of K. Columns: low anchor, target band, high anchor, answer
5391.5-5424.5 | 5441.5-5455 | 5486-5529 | -0.47 A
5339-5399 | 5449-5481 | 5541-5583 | 0.28 A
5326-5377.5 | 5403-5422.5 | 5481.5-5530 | 1.21 A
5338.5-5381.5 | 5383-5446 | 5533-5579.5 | 3.48 A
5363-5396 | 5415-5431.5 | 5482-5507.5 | 0.33 A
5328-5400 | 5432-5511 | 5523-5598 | -1.55 A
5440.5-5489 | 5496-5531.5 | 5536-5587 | 0.46 A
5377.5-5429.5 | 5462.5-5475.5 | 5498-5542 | -0.75 A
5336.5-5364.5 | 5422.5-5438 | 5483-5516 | 0.16 A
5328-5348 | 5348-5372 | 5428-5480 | -3.01 A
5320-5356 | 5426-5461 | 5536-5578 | -1.11 A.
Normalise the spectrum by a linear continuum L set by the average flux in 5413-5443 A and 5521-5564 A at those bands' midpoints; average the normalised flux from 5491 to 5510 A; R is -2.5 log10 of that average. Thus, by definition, -0.01 mag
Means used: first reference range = 6.73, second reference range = 6.87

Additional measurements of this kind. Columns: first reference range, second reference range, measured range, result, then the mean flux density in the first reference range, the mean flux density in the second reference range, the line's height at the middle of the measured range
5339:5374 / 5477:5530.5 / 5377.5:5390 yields 0.004 mag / 6.96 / 6.79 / 6.93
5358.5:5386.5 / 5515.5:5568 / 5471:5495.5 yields 0.008 mag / 6.9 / 6.84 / 6.86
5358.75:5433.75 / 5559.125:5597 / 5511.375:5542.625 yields -0.036 mag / 6.66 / 6.7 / 6.69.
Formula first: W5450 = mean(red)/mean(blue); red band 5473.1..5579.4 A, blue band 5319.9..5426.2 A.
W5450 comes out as 1.05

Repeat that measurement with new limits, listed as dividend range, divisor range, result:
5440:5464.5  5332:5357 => 1.02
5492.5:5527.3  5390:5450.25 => 1.06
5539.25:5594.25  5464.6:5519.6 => 0.99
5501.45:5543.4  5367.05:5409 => 1.04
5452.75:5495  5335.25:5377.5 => 1.00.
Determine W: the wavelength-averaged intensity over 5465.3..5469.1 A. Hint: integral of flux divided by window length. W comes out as 7.24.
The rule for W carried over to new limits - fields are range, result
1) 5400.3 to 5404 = 6.52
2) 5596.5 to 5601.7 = 6.75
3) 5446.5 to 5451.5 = 6.68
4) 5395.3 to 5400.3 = 6.55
